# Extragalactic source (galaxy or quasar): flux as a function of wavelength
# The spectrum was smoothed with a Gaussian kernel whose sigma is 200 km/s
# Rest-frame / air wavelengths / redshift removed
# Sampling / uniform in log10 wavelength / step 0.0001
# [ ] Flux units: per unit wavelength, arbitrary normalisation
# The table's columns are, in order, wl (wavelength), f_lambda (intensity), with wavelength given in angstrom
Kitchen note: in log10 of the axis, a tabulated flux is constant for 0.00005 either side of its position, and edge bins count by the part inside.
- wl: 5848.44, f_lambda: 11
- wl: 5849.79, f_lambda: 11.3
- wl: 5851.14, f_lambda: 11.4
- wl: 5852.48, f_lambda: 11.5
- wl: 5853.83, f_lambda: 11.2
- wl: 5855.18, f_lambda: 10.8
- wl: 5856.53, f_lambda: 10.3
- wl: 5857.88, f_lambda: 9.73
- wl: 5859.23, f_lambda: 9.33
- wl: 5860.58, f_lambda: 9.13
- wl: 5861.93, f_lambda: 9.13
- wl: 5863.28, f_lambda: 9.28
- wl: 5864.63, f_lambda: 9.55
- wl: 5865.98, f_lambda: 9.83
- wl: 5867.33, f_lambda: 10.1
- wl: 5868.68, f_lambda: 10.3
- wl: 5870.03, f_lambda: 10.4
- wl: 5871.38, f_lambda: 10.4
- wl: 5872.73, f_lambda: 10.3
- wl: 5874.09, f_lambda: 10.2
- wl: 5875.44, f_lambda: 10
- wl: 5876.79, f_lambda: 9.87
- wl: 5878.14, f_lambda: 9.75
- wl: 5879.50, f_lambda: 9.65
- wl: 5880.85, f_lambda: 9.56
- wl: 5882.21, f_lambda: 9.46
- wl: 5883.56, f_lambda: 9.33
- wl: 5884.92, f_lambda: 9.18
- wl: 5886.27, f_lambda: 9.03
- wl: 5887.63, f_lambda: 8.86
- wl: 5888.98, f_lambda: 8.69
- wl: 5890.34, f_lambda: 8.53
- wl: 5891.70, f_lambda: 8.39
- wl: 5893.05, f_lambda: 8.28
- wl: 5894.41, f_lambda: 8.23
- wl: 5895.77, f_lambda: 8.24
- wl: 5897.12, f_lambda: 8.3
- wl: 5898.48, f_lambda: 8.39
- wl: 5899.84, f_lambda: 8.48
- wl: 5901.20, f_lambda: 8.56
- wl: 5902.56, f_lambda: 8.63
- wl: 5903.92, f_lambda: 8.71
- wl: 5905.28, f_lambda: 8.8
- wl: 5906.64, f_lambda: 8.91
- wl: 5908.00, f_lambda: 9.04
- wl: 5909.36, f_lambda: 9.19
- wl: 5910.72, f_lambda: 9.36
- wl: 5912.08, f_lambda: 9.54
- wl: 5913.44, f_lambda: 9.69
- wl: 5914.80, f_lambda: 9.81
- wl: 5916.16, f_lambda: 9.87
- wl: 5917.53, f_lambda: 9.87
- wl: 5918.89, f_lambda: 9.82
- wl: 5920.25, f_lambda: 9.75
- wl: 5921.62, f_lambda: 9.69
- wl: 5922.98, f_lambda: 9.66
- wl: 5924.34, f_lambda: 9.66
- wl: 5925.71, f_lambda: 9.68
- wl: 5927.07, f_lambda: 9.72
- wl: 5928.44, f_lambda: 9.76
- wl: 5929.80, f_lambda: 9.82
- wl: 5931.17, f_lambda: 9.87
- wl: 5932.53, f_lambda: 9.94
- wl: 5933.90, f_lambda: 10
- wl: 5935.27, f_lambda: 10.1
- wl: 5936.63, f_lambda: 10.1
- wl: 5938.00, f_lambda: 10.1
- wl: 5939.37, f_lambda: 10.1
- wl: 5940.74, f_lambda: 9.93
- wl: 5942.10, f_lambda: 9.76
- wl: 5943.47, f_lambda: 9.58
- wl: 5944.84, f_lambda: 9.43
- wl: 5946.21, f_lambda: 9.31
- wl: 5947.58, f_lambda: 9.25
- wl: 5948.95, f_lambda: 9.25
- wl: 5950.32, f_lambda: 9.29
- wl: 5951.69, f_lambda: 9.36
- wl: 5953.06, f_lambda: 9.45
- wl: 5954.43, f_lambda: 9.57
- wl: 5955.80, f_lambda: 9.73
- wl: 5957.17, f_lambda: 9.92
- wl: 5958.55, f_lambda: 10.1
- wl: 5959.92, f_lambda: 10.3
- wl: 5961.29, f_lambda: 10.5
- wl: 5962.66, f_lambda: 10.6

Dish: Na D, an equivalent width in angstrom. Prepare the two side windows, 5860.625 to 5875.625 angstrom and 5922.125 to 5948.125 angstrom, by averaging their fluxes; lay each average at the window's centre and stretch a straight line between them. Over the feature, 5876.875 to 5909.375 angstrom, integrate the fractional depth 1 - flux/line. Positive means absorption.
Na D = 3.3 angstrom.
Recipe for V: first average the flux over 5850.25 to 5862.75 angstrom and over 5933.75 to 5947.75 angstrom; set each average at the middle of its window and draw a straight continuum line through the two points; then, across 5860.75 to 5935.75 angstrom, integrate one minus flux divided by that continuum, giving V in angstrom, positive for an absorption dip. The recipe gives 4.8 angstrom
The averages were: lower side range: 10.3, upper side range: 9.8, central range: 9.4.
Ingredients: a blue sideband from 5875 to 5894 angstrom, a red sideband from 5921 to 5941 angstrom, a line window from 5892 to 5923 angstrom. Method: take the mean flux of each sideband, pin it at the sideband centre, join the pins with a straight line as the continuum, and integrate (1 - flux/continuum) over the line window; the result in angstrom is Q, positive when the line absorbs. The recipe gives 1.50 angstrom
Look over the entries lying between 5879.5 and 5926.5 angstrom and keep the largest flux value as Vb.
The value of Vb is 9.87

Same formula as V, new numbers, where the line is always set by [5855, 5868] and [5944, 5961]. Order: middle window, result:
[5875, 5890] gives 0.45 angstrom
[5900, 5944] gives 0.19 angstrom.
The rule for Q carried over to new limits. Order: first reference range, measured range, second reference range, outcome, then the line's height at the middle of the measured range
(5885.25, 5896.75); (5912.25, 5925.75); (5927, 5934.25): -0.39 angstrom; 9.47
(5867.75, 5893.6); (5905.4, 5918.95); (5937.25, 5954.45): 0.09 angstrom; 9.53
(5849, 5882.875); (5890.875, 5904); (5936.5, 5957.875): 1.99 angstrom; 9.91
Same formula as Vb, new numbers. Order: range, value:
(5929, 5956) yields 10.1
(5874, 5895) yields 10.2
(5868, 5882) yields 10.4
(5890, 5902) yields 8.56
